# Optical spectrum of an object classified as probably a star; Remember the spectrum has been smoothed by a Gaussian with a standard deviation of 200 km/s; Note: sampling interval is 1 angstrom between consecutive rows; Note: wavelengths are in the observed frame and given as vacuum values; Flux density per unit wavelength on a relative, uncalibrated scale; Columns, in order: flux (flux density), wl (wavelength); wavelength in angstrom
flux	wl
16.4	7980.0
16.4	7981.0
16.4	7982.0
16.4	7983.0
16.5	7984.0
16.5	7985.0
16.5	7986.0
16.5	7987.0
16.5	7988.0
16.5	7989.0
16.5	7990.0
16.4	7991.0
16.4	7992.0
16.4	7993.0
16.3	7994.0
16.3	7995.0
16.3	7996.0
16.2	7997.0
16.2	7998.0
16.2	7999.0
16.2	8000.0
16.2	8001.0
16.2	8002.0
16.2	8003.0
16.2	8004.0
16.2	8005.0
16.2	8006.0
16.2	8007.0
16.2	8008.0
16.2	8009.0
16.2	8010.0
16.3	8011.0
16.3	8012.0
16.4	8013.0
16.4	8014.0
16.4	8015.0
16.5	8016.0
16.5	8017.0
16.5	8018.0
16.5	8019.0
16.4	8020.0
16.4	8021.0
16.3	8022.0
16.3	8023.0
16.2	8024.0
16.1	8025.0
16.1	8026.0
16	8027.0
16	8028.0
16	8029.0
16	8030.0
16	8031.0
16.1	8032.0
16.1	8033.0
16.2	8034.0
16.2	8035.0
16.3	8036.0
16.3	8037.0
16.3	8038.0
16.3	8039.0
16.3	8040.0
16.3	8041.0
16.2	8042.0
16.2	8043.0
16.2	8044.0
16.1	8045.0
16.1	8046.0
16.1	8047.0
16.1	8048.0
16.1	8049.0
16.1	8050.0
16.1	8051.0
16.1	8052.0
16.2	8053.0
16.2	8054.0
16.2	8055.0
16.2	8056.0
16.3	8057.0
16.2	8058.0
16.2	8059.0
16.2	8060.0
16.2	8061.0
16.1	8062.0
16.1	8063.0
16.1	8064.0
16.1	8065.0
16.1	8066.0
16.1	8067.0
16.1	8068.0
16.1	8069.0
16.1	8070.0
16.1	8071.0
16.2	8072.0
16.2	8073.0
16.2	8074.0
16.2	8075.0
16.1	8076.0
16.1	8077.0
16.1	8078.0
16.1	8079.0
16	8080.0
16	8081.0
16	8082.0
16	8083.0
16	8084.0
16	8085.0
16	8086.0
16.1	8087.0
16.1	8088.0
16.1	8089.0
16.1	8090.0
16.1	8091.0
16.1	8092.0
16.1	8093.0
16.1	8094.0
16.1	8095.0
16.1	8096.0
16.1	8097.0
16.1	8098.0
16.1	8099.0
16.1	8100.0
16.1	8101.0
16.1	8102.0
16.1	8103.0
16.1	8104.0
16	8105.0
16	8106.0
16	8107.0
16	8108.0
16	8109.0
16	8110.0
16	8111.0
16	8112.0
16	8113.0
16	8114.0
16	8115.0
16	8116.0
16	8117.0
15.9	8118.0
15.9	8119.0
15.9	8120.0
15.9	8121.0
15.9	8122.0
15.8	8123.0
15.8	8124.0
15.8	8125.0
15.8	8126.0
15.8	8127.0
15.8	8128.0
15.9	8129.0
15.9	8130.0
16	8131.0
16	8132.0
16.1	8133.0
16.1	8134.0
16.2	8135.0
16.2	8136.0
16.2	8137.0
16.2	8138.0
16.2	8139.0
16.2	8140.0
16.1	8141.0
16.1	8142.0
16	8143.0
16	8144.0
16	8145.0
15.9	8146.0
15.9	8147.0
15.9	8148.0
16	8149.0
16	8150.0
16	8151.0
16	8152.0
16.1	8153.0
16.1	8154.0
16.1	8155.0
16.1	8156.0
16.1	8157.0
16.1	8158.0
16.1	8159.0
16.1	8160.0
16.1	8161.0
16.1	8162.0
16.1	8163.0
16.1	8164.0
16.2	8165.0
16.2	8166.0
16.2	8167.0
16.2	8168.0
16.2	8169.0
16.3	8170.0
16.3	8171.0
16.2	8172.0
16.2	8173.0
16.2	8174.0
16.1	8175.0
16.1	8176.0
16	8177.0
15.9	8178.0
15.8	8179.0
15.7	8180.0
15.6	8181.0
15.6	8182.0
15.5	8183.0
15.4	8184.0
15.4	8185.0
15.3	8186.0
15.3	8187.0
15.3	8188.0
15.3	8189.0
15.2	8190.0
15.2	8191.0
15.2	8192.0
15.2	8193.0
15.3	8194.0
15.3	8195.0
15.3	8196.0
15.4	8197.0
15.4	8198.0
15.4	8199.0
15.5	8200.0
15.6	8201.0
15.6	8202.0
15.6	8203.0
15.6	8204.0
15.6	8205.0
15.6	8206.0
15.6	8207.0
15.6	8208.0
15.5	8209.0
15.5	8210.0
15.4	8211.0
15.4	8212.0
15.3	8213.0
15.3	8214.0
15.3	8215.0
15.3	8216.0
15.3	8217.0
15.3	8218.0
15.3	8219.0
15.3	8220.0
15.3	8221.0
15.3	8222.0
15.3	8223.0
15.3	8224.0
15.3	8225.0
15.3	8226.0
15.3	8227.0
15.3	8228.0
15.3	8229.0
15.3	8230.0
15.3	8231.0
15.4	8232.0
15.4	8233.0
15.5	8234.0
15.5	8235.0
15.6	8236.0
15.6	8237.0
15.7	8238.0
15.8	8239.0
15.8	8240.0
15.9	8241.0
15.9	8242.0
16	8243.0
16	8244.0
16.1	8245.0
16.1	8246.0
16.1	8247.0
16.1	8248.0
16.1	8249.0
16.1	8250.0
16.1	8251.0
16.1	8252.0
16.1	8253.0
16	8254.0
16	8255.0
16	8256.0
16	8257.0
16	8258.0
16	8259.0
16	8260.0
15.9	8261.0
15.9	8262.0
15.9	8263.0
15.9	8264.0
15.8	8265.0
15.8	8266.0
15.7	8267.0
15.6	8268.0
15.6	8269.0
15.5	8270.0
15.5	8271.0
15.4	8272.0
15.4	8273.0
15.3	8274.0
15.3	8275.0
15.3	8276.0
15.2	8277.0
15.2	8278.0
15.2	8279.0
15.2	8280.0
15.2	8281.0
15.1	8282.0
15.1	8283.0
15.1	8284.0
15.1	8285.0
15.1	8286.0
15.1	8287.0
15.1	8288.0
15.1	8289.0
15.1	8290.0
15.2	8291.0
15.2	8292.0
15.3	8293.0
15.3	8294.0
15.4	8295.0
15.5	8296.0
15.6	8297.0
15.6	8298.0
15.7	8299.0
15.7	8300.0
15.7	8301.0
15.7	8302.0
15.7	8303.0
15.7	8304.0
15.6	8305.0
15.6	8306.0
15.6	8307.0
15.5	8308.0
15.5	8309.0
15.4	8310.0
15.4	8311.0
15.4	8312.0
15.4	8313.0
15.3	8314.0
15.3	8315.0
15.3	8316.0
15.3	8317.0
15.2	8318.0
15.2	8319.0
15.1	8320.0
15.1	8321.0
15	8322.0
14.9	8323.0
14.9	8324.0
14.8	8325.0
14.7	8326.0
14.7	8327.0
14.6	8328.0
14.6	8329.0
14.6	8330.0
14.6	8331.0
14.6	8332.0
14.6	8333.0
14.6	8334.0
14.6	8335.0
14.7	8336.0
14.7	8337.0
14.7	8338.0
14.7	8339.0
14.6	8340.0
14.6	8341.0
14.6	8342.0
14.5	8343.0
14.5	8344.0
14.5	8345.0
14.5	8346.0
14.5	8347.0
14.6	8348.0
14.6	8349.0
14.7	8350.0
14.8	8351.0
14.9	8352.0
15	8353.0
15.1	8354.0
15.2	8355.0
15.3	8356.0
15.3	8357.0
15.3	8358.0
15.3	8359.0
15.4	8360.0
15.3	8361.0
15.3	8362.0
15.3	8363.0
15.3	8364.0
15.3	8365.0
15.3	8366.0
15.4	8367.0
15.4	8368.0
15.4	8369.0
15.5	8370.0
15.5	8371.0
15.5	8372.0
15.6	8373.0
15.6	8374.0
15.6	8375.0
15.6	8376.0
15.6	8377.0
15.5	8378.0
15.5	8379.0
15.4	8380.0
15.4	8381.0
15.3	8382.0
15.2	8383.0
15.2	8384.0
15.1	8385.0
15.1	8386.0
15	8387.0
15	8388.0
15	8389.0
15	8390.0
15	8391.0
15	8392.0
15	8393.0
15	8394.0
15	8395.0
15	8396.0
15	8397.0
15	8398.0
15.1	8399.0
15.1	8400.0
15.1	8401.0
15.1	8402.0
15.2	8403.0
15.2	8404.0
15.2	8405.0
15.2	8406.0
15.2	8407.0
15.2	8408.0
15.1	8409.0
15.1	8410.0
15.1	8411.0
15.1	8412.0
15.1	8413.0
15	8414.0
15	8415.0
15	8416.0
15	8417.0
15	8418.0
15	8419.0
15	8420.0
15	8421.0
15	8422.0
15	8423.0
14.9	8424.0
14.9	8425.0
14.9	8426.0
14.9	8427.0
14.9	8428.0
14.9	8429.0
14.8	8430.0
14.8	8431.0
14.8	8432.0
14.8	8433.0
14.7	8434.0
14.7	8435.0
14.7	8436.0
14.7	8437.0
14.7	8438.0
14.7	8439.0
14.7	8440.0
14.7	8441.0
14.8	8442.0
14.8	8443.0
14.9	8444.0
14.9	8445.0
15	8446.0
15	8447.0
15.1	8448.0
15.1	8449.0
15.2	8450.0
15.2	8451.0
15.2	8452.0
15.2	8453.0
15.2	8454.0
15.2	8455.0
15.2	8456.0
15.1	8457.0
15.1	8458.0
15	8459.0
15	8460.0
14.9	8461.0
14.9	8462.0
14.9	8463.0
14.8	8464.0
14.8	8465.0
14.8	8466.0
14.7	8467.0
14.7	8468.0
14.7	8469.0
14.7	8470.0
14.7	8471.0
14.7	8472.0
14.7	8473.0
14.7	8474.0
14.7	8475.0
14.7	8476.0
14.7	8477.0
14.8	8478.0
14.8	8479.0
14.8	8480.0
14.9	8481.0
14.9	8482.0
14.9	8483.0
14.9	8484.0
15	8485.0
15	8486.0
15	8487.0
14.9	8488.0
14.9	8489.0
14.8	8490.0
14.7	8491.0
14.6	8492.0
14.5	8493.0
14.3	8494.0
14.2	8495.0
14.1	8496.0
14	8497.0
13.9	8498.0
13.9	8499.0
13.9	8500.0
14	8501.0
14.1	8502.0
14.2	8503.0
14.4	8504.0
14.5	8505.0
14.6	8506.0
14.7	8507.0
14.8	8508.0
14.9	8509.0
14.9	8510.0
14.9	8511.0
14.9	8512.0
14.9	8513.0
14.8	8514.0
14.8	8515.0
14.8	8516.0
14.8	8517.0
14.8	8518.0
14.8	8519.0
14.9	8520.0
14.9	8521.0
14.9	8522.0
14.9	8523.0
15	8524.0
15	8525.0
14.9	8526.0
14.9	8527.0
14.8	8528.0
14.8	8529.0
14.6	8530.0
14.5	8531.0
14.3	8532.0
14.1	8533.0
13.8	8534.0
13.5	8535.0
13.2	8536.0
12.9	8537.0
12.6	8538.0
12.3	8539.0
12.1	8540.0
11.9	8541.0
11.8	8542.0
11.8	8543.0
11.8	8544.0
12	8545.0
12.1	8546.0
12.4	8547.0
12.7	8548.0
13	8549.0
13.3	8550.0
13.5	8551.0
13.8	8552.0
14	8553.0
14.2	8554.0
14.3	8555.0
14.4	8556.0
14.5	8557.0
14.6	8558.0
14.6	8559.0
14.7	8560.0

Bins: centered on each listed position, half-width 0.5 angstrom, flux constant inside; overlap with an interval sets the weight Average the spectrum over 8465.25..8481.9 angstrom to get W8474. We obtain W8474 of 14.7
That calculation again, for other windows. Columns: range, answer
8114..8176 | 16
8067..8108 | 16.1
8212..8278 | 15.6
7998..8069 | 16.2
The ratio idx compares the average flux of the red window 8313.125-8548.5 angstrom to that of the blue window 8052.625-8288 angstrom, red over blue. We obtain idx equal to 0.9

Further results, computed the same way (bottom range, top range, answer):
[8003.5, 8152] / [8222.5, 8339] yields 0.96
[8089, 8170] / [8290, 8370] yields 0.94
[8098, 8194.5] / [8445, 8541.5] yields 0.92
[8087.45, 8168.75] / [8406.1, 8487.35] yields 0.93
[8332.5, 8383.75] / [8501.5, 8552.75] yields 0.93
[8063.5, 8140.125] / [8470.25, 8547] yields 0.89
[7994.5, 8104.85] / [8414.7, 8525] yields 0.91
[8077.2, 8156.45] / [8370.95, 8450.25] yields 0.94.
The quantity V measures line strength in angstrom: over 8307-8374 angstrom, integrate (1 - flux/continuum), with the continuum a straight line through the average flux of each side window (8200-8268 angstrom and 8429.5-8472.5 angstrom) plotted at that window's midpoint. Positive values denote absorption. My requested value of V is 1.1 angstrom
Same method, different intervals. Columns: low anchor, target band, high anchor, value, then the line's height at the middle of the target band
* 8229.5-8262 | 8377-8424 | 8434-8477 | 0.1 angstrom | 15.1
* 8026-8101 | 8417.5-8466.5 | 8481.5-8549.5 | -1.6 angstrom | 14.5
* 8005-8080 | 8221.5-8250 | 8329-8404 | -0.2 angstrom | 15.5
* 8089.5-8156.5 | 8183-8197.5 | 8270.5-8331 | 0.4 angstrom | 15.7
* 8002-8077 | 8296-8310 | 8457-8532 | -0.3 angstrom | 15.3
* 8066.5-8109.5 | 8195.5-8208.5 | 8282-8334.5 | 0.1 angstrom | 15.6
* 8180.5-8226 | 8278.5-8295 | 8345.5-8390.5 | 0.1 angstrom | 15.3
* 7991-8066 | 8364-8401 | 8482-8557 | -1.4 angstrom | 14.7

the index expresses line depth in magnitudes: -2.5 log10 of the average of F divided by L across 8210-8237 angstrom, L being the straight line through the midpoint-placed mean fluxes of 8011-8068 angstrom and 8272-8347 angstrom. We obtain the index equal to 0.01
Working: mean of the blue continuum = 16.2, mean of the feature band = 15.4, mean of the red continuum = 15.1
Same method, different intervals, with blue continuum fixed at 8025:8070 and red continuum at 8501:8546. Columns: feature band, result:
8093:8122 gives -0.009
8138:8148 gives -0.021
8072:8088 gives -0.005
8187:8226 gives 0.006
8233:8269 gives -0.044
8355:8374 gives -0.043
